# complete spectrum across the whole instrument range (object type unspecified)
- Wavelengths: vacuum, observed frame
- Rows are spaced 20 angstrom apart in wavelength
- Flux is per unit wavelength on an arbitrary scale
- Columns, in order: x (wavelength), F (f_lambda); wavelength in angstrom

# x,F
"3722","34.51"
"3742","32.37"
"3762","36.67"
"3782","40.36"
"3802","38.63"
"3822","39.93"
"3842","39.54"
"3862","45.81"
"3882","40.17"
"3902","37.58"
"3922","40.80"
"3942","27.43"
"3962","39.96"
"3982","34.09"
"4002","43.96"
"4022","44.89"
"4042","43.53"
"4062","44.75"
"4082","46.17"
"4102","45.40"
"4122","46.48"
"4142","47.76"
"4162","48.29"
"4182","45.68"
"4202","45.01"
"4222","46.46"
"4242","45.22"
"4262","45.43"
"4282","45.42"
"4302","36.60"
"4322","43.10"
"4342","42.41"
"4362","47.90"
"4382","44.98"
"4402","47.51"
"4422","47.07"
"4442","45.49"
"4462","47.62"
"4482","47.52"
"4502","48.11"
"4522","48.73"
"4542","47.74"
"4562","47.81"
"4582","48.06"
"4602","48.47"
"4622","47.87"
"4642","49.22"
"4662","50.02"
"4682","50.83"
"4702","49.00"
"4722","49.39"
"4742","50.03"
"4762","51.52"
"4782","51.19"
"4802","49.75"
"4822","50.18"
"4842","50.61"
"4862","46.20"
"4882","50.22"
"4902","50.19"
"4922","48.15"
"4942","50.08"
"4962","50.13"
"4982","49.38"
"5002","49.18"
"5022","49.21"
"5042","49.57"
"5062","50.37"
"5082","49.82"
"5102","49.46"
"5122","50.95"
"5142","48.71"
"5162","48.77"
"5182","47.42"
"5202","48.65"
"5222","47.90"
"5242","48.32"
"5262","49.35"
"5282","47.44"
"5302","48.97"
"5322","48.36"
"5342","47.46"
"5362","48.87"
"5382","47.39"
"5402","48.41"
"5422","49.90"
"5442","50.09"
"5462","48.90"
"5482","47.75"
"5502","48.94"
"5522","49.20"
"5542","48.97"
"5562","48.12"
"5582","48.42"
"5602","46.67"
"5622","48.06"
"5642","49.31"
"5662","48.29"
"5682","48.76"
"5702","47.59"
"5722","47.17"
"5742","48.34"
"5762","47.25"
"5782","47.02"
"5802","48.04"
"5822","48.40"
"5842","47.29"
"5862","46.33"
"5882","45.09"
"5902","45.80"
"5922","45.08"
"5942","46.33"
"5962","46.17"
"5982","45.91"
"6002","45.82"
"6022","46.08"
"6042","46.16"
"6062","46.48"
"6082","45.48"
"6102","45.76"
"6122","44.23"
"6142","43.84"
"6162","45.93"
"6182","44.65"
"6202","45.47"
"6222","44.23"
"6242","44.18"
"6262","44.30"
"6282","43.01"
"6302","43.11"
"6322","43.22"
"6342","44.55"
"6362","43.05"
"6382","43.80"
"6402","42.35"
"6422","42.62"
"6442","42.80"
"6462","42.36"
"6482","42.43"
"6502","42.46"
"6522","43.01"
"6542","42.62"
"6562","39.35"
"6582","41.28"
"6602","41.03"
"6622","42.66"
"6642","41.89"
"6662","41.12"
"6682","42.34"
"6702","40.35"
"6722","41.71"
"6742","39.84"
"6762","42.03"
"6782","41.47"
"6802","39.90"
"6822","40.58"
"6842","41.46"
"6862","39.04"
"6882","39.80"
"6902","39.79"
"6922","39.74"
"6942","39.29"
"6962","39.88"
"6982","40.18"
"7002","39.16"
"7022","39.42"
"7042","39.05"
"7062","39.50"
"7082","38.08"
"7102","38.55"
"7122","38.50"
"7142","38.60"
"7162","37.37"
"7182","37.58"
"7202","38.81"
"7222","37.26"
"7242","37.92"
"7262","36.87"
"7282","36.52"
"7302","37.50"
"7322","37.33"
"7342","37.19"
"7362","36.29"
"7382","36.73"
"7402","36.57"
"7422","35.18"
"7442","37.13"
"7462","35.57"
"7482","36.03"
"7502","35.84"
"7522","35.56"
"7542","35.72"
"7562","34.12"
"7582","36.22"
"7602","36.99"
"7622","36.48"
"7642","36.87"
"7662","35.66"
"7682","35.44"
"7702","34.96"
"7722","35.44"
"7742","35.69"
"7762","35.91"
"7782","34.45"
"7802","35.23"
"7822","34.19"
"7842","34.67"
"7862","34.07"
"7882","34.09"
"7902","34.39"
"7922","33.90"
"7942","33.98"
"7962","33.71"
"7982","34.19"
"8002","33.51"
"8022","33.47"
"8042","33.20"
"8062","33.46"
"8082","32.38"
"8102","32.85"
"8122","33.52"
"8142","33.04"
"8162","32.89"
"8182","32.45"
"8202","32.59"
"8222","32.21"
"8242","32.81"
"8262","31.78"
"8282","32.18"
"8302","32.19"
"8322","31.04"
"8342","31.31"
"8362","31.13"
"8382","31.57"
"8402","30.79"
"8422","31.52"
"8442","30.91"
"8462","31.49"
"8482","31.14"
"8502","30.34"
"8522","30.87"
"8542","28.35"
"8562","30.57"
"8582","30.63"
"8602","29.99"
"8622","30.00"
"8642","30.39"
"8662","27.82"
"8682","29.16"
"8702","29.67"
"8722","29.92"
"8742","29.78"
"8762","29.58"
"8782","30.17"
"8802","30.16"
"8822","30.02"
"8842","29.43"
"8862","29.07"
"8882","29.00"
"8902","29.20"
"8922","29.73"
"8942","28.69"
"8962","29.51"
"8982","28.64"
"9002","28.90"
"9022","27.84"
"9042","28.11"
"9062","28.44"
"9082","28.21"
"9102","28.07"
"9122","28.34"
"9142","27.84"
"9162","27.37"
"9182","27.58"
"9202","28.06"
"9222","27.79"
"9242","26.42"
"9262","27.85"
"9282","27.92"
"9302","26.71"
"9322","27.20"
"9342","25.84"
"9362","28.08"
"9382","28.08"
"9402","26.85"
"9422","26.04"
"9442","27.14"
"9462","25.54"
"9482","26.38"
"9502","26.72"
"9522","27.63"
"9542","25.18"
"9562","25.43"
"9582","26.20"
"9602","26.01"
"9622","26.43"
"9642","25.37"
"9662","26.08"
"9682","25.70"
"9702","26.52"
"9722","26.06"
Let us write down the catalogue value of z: 0.001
